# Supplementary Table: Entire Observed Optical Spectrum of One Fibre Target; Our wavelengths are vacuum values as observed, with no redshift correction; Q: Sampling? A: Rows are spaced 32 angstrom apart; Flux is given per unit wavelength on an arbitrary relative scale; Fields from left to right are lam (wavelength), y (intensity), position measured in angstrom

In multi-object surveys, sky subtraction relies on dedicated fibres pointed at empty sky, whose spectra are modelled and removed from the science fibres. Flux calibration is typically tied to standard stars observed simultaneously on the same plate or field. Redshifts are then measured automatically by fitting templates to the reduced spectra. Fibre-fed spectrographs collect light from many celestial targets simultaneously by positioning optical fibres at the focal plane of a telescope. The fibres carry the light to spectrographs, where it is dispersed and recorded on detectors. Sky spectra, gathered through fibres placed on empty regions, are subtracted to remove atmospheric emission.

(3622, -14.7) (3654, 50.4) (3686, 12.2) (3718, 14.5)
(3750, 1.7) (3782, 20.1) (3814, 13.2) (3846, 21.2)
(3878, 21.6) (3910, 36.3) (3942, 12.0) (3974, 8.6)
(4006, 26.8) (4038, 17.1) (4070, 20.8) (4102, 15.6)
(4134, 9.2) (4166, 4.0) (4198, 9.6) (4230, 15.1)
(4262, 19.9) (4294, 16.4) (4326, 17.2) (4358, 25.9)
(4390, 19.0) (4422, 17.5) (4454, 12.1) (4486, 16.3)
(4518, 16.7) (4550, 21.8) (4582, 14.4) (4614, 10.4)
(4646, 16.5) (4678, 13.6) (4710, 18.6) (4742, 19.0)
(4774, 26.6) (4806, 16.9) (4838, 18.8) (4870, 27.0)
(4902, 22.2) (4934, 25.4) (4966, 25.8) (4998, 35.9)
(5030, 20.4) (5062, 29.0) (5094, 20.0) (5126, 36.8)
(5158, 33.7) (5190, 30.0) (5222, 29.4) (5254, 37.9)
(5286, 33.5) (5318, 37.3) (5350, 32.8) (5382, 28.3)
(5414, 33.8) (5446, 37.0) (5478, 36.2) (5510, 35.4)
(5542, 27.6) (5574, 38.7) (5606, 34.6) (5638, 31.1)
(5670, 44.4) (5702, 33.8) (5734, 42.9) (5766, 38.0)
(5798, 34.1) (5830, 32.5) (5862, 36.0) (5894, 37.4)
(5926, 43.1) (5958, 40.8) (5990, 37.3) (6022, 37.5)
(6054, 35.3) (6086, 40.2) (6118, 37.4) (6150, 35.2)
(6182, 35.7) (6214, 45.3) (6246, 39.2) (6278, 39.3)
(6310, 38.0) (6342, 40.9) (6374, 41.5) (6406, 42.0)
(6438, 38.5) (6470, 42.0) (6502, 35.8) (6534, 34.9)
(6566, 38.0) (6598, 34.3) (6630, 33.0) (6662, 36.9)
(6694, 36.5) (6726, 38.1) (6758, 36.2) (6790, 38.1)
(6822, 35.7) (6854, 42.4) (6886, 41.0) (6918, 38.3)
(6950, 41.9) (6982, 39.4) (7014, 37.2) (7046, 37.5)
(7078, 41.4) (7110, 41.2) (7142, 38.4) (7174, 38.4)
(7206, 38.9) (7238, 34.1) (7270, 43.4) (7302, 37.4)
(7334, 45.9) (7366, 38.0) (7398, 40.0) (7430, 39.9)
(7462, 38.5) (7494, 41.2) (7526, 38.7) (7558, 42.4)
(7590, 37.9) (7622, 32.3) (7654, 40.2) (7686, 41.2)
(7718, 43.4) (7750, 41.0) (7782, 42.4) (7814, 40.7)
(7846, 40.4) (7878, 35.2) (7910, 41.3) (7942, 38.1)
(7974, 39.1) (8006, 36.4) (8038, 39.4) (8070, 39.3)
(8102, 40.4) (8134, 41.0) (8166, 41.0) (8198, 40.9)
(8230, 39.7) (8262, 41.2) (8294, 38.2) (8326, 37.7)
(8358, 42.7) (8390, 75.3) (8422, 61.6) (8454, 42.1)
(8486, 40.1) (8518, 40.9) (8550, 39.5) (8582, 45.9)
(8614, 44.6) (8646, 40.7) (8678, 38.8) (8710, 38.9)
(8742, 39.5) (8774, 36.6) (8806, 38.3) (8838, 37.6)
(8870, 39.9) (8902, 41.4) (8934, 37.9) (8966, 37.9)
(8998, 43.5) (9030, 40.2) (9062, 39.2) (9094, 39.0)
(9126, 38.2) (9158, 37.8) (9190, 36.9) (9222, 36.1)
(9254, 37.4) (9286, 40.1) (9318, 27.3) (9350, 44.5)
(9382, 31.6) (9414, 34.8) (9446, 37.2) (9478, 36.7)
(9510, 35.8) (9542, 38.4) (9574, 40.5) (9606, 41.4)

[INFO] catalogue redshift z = 0.279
